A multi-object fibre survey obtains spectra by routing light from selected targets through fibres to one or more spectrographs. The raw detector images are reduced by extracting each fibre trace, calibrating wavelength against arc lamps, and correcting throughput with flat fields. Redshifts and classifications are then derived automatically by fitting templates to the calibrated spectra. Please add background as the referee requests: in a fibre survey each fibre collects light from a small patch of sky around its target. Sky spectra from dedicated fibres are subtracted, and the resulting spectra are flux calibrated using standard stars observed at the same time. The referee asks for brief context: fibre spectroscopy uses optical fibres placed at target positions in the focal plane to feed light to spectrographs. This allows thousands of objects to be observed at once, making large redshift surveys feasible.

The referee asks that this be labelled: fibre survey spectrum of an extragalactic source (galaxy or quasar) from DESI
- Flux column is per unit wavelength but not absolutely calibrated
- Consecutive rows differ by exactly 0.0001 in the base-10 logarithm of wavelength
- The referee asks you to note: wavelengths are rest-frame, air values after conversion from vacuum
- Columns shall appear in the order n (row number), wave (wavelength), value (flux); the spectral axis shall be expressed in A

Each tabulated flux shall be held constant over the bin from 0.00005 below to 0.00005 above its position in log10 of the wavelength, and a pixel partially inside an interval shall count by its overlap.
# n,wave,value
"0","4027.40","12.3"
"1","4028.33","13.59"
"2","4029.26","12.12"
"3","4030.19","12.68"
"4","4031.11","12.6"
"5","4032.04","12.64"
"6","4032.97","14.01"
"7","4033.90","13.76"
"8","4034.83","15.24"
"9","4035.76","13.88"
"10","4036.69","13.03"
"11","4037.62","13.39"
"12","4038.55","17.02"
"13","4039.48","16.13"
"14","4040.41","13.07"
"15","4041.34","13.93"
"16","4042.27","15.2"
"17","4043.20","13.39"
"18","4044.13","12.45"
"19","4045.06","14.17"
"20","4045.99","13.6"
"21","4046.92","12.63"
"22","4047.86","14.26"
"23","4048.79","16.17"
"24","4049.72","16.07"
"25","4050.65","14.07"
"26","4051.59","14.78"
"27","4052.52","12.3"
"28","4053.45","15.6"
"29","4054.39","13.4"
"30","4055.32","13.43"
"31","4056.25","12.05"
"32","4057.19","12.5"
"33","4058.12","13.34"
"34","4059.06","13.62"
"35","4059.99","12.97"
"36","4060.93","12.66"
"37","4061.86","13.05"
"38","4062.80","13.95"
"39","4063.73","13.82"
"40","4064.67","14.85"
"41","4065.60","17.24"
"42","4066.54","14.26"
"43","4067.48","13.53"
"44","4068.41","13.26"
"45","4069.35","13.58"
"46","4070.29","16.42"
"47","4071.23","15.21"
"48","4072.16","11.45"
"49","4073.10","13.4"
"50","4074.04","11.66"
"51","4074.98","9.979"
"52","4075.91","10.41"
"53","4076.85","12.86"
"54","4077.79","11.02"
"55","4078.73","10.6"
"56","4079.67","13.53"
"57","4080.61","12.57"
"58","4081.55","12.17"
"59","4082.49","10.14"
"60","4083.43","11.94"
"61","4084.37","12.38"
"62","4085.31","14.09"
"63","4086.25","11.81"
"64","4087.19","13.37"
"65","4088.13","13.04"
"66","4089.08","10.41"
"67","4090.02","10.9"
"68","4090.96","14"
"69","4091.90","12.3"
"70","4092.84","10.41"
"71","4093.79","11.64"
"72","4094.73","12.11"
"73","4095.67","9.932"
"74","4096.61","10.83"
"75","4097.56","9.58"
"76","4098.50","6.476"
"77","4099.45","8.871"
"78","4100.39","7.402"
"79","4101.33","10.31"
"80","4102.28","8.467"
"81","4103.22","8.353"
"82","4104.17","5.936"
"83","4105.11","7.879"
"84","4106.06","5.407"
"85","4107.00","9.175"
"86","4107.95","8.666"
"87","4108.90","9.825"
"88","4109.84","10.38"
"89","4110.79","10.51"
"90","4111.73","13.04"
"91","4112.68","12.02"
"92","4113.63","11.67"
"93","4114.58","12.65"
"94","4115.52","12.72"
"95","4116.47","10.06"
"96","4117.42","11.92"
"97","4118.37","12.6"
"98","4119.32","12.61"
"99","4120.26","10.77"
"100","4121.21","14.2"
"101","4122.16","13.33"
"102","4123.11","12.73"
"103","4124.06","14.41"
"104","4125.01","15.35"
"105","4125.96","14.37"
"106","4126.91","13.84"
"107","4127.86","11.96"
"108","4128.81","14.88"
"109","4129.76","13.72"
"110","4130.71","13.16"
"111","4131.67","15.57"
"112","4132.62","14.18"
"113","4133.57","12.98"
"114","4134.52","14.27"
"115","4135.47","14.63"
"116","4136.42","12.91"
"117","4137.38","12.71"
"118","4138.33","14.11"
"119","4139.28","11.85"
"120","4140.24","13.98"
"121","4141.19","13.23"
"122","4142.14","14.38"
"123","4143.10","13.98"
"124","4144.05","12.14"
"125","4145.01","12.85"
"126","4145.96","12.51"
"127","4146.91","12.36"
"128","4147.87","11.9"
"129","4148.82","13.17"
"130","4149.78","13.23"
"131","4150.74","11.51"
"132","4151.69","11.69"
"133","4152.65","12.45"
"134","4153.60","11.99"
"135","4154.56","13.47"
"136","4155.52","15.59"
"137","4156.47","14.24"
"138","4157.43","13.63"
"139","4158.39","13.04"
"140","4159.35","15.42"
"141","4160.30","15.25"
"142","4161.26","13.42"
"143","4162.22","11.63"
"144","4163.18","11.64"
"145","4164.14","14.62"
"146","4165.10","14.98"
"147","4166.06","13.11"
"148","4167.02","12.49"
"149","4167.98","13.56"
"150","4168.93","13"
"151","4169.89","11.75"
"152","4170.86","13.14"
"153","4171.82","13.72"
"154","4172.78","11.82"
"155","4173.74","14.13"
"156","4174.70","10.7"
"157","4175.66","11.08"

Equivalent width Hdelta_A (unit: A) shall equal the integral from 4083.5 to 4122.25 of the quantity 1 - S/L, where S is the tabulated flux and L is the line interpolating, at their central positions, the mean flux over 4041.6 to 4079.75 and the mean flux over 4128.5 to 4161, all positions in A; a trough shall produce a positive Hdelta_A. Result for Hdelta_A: 7.7 A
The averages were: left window 13.5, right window 13.4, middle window 10.8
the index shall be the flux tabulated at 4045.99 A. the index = 13.6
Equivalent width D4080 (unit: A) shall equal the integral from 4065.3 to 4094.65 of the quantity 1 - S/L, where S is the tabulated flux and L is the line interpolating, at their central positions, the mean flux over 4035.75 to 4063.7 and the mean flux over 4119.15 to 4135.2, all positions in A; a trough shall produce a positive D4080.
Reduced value 2.71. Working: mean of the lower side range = 13.9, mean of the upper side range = 13.7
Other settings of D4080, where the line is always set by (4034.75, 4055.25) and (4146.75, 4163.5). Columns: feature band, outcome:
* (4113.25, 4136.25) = 0.2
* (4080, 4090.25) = 1.3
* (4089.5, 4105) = 4.4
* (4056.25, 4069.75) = 0.3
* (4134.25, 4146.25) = -0.1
